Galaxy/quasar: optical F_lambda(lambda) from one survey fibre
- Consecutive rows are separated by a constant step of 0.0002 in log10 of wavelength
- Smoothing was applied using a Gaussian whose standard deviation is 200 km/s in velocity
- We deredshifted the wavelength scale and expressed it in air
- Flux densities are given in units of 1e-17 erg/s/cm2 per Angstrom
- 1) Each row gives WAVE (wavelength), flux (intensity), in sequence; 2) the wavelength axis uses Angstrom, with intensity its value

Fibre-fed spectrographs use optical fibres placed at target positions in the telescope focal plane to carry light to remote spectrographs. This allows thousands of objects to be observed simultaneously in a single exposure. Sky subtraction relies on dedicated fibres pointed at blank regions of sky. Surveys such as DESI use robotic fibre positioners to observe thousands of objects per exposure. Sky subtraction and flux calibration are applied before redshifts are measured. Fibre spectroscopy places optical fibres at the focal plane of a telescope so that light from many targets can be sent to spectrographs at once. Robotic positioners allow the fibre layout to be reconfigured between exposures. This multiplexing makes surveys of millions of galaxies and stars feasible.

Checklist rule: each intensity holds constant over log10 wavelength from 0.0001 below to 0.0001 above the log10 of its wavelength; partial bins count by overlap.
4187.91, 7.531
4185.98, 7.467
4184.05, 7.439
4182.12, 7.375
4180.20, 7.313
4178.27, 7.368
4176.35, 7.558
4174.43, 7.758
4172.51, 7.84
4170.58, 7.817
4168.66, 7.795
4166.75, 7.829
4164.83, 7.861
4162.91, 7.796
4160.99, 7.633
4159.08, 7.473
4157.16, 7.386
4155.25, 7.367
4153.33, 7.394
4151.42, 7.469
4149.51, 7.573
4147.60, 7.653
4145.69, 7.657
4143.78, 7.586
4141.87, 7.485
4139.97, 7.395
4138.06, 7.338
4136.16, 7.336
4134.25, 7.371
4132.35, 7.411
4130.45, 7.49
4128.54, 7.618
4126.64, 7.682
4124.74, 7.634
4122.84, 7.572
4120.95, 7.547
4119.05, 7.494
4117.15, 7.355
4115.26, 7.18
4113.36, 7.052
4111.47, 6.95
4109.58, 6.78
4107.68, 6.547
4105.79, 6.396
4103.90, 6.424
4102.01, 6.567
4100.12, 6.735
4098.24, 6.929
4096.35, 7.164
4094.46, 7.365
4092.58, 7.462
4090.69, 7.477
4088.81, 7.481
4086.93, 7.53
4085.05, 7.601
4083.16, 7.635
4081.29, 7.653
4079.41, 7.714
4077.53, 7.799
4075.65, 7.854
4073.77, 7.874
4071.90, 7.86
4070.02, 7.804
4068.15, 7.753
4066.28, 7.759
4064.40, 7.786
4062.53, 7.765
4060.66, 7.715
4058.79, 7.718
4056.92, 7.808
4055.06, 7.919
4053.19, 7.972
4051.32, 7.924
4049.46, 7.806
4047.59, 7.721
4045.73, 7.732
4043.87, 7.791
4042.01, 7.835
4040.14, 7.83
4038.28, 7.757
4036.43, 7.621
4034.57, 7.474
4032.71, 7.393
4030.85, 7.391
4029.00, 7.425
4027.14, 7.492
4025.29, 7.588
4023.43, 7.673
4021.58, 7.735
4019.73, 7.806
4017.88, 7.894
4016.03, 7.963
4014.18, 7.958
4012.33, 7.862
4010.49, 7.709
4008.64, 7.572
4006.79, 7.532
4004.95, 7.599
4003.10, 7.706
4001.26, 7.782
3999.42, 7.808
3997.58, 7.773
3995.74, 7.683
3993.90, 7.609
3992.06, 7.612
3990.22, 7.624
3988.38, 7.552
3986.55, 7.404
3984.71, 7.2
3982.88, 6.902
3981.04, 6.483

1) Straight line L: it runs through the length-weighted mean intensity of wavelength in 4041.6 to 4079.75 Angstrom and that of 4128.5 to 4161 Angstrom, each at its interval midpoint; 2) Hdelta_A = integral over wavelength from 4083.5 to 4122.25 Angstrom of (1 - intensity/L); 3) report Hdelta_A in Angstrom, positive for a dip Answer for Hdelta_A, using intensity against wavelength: 2.66 Angstrom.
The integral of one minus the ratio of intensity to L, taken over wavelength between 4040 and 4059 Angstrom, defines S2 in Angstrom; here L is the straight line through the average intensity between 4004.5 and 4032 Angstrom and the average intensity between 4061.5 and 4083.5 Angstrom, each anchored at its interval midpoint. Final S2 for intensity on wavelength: -0.2 Angstrom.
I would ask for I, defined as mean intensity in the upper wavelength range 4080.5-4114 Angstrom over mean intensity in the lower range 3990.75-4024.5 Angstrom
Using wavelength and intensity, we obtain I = 0.9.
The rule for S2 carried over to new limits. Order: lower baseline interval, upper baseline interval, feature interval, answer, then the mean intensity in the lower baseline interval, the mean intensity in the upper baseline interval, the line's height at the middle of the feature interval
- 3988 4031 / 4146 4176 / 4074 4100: 0.6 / 7.69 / 7.64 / 7.66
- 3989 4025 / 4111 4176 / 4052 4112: 1.5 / 7.73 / 7.53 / 7.62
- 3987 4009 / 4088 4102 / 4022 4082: -2.7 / 7.65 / 7.18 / 7.39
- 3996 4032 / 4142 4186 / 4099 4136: 2.3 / 7.7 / 7.58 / 7.62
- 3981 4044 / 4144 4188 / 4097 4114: 2.0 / 7.61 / 7.58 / 7.59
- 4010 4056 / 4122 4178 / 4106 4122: 1.1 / 7.73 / 7.58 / 7.62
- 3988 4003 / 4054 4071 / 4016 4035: 0.3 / 7.69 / 7.78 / 7.73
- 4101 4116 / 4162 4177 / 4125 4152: -1.0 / 6.73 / 7.79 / 7.25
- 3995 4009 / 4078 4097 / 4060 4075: -0.5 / 7.69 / 7.52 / 7.56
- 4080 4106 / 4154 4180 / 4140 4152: -0.1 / 7.2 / 7.64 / 7.51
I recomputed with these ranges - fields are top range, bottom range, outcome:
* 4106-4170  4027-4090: 0.96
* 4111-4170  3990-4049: 0.98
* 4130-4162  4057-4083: 0.96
